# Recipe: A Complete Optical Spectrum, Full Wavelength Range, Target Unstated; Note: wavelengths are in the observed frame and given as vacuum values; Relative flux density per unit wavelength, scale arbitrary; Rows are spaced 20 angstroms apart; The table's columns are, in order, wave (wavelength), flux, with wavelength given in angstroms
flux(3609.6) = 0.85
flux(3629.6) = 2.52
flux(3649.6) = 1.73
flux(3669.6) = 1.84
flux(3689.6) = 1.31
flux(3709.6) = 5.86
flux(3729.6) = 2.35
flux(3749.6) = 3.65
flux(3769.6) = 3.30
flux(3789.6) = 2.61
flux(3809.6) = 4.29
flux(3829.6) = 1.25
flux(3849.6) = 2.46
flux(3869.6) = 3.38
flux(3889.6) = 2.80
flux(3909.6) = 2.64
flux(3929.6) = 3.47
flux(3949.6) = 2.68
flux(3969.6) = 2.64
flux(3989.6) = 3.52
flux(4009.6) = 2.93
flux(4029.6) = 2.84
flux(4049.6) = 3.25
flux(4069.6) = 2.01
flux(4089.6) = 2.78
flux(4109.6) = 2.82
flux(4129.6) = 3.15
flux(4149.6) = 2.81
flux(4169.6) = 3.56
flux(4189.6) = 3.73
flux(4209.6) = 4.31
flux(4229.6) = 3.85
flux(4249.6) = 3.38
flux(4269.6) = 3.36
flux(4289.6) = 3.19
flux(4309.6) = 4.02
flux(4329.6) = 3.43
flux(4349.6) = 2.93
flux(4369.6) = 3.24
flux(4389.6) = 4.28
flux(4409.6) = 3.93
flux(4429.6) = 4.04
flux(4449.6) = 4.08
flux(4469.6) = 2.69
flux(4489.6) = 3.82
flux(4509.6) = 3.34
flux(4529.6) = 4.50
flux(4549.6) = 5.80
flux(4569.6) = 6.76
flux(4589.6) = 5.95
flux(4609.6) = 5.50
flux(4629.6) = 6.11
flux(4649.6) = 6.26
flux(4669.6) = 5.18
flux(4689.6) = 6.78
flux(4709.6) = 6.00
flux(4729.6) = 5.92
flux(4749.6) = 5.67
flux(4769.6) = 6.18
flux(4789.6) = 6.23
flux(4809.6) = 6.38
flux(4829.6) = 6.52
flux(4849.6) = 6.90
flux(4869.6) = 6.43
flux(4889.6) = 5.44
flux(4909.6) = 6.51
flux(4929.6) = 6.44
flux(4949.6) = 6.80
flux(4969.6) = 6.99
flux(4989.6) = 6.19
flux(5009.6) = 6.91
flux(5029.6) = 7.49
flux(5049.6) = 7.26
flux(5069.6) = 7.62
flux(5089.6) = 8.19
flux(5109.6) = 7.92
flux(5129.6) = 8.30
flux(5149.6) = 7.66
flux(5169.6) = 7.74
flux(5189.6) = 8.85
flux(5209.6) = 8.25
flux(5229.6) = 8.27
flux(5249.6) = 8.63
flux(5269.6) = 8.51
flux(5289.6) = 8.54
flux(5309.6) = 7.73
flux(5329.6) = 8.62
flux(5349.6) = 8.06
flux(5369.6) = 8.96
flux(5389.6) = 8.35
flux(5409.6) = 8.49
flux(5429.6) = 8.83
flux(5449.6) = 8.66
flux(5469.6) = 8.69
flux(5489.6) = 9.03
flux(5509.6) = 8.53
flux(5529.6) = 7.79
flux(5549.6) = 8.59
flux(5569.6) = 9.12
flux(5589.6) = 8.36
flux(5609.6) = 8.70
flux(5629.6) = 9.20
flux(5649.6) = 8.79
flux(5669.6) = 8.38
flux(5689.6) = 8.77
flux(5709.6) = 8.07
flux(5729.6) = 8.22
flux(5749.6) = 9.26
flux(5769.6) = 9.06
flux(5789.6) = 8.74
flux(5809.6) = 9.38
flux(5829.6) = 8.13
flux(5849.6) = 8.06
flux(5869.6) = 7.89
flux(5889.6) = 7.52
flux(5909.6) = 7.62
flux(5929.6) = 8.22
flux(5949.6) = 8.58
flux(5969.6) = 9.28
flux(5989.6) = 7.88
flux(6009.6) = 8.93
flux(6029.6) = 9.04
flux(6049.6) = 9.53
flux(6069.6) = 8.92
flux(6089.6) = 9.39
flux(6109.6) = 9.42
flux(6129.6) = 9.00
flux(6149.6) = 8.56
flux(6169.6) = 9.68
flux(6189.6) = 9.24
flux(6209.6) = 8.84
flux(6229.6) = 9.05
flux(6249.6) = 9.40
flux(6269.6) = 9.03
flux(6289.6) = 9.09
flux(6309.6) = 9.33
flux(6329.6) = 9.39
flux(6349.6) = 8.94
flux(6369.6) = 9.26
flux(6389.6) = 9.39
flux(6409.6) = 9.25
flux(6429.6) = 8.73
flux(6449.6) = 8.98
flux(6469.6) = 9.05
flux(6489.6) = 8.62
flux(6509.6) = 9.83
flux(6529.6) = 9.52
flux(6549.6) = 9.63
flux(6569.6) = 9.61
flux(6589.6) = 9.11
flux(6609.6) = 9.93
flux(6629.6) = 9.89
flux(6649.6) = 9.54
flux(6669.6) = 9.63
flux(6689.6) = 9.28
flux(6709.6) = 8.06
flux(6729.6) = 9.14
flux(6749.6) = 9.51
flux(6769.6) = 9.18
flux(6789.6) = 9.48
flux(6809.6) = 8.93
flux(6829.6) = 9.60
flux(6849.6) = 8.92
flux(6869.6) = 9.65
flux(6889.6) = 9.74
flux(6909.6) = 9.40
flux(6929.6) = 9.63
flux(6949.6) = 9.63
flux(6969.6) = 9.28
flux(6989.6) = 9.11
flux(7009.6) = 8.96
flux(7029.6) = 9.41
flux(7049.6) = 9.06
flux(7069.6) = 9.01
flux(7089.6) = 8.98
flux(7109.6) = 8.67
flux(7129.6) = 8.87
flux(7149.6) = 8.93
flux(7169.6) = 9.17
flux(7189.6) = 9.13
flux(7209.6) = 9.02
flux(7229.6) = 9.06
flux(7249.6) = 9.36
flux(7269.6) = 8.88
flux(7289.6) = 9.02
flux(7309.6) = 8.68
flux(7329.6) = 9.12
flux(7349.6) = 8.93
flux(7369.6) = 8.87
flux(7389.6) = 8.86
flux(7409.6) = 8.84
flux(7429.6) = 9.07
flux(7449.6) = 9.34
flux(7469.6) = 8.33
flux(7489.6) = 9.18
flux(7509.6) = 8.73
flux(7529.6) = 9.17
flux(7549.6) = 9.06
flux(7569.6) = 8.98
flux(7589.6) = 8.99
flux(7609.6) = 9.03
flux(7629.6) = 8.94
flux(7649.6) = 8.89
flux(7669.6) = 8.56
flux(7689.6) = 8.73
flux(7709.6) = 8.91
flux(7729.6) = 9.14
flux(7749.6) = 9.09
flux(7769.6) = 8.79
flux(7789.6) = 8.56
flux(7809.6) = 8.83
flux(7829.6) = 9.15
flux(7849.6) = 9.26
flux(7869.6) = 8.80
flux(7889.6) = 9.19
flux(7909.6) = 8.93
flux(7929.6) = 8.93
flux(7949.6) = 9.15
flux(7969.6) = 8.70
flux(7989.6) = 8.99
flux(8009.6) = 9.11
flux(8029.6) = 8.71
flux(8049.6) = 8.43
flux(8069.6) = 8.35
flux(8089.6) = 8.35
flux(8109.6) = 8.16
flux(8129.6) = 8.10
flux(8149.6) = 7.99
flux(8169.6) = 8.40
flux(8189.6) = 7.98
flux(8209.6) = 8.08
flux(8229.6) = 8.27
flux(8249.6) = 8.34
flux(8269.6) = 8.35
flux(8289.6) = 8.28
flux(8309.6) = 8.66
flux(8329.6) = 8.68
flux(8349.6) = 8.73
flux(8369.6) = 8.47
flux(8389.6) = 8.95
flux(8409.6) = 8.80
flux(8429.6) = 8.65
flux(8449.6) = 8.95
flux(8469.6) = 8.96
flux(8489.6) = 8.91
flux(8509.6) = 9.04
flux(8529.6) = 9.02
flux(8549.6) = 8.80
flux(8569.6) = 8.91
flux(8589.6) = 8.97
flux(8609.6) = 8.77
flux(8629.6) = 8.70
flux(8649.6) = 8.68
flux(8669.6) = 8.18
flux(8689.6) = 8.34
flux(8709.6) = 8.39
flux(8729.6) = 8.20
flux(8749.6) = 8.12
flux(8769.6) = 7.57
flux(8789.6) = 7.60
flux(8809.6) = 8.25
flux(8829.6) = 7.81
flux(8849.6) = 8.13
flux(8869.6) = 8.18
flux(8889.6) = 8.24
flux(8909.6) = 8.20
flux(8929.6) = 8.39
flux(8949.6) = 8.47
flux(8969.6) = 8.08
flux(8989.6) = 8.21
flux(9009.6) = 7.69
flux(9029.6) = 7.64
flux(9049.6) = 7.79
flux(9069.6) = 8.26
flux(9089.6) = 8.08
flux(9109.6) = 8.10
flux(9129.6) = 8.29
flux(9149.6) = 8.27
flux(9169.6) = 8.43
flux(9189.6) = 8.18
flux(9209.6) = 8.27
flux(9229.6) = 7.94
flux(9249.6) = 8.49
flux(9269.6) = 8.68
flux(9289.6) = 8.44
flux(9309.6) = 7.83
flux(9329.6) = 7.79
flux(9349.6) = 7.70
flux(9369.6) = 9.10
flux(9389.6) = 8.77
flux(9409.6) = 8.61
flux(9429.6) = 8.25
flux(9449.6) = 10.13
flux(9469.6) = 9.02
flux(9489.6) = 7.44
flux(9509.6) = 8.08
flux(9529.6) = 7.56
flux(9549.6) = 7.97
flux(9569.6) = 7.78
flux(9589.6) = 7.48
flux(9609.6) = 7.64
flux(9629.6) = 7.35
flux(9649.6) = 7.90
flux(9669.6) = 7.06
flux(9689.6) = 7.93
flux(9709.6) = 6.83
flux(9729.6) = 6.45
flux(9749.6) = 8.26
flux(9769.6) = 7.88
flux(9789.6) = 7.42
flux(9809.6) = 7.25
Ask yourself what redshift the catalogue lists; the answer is 0.138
